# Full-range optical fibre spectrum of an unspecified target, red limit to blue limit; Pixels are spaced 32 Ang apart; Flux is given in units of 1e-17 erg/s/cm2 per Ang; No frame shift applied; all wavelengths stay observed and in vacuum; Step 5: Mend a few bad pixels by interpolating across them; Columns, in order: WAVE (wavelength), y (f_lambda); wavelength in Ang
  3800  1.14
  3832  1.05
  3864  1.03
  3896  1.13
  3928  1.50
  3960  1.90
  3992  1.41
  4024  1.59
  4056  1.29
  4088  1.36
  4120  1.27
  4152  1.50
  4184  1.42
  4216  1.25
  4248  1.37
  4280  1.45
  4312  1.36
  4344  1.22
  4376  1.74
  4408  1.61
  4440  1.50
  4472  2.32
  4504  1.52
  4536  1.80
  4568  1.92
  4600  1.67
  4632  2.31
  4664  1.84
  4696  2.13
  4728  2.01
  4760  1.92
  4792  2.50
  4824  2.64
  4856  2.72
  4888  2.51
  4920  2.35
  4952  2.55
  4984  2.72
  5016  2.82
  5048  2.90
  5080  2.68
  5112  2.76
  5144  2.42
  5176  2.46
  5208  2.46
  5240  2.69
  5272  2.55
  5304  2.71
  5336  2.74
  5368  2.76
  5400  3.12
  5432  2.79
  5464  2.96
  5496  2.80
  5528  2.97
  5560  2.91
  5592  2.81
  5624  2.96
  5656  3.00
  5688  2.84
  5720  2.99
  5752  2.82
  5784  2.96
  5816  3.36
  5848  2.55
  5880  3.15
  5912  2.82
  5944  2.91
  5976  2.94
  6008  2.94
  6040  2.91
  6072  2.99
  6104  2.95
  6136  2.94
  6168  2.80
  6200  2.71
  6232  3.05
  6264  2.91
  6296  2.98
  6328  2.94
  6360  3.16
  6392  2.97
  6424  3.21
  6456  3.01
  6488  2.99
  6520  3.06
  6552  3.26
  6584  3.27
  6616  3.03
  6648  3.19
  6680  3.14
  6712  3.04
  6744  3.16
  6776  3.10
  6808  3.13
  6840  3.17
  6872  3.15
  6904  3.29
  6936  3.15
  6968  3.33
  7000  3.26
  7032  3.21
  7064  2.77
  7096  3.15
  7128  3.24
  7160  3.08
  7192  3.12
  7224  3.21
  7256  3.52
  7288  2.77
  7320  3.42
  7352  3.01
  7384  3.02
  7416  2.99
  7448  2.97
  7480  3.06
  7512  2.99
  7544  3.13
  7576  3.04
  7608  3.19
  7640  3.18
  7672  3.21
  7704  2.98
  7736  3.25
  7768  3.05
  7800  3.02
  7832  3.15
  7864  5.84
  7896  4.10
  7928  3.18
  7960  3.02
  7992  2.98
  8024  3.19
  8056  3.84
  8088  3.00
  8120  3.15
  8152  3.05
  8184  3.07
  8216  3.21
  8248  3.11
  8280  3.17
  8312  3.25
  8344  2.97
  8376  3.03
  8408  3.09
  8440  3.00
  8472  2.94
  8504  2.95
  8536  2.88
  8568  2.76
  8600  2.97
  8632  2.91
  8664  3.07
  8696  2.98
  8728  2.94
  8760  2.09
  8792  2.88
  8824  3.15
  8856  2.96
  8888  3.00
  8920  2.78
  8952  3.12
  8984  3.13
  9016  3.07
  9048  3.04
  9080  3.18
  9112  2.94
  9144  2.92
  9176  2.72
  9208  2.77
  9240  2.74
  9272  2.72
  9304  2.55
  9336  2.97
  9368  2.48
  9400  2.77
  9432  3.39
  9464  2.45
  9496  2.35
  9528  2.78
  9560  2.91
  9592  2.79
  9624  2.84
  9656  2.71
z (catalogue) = 0.199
